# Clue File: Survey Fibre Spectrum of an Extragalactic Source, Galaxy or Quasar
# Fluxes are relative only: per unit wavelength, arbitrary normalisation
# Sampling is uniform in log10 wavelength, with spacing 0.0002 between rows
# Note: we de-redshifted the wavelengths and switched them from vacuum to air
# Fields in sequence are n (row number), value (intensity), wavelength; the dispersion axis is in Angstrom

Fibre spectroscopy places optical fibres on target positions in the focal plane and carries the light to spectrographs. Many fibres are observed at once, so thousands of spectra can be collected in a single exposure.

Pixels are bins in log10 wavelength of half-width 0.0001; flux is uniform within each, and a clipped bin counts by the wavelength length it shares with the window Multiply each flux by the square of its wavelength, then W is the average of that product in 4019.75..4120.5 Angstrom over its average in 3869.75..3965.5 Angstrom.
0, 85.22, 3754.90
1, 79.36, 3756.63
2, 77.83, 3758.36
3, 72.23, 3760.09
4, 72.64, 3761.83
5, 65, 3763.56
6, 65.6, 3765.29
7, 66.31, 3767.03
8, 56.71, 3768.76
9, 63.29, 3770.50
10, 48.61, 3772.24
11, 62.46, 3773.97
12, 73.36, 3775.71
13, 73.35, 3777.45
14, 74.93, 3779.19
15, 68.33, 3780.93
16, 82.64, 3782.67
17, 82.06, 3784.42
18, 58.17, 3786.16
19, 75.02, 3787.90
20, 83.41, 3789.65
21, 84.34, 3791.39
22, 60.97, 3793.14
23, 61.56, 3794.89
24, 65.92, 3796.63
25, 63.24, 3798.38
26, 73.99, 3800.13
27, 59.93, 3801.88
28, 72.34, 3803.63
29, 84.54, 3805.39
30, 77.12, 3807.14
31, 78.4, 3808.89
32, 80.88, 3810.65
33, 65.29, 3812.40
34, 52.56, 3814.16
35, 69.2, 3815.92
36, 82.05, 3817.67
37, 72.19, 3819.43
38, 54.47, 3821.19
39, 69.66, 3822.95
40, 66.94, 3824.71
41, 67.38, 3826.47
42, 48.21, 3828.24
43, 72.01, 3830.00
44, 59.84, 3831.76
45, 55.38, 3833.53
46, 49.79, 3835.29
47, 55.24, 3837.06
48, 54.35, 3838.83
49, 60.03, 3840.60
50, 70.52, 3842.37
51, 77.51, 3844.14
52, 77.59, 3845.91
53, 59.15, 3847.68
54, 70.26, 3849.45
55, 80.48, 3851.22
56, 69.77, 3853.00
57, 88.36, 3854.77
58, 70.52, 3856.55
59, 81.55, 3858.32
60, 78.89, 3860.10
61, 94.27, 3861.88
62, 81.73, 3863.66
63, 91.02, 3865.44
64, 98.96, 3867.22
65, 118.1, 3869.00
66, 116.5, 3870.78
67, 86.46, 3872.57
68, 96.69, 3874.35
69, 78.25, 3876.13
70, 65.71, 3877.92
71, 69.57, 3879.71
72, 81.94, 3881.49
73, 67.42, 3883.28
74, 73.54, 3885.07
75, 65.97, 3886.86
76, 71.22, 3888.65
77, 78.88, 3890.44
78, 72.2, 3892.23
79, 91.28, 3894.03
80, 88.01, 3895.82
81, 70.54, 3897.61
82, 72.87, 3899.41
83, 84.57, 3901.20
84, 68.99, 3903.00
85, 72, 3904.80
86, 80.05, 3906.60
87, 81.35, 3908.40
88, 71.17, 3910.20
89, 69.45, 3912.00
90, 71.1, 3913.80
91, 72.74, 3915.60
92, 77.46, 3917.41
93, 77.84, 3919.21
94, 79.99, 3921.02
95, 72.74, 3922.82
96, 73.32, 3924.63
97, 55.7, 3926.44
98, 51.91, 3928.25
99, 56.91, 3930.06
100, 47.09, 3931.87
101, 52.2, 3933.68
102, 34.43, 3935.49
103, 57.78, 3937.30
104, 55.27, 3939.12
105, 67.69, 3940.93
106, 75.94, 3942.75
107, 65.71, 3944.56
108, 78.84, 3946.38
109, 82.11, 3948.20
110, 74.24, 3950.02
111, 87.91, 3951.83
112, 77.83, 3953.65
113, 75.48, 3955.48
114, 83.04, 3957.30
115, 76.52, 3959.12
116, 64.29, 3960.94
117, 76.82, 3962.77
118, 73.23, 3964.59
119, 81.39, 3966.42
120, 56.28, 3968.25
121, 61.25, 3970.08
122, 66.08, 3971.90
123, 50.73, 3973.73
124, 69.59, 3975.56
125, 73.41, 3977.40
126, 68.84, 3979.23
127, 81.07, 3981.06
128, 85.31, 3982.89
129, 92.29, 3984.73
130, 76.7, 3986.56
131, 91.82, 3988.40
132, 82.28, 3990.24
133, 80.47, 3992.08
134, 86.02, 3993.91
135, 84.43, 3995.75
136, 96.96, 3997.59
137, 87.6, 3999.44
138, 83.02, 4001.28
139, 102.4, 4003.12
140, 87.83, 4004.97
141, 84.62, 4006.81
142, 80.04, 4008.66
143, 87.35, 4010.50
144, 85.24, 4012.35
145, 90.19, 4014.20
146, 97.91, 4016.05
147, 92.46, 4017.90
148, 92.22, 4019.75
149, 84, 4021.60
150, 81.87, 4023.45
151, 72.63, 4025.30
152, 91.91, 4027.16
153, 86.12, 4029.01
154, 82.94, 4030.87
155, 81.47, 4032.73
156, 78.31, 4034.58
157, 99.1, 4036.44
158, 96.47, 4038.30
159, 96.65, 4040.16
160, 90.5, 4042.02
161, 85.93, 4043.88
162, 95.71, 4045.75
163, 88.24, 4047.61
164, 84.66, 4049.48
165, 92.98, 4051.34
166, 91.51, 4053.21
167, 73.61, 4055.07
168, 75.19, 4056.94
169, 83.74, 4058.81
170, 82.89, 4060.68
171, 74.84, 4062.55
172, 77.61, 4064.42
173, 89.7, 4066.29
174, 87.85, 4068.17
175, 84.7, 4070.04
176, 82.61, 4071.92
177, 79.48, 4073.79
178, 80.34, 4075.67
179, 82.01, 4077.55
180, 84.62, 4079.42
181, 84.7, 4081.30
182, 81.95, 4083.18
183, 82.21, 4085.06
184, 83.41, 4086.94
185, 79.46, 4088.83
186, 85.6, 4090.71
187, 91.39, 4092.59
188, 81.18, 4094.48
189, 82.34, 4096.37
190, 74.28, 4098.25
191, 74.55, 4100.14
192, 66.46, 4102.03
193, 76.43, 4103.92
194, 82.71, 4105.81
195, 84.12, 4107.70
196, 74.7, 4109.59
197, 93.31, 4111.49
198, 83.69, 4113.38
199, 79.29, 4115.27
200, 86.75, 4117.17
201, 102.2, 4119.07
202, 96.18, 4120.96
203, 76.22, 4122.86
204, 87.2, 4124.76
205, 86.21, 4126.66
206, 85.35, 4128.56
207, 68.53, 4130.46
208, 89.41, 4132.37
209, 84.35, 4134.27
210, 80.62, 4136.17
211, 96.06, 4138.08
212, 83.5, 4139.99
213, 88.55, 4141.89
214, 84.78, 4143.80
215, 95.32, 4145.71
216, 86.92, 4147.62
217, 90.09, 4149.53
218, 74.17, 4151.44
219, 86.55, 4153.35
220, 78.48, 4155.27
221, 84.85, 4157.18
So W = 1.2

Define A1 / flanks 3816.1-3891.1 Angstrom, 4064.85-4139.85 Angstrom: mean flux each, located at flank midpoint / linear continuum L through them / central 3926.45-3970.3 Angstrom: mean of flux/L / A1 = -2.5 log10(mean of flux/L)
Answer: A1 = 0.16 mag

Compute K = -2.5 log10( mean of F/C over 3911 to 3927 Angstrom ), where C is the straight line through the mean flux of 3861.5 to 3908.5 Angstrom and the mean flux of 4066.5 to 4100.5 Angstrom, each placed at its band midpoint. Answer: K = 0.13 mag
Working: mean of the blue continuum 82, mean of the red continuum 82.7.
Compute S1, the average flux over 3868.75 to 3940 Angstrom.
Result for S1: 72.8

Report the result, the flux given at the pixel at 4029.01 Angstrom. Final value 86.12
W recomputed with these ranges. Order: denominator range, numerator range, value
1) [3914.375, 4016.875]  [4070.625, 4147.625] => 1.20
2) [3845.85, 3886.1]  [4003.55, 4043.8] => 1.15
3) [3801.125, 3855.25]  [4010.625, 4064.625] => 1.42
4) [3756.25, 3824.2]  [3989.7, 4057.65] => 1.41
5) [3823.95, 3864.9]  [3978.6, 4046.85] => 1.37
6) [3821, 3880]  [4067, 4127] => 1.25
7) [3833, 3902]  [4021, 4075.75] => 1.20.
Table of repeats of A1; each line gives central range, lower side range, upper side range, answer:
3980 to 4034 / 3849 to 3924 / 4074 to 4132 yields -0.07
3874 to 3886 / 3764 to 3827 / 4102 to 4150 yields -0.03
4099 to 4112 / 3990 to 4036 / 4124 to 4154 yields 0.10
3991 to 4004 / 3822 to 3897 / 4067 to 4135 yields -0.11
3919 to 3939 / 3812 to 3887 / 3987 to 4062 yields 0.32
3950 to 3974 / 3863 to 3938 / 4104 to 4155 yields 0.08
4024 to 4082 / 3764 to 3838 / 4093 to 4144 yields -0.07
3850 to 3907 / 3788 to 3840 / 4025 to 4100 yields -0.14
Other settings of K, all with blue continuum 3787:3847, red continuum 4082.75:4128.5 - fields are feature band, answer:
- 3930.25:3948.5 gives 0.22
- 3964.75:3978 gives 0.16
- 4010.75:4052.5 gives -0.12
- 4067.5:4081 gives -0.02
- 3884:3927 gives -0.04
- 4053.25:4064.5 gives 0.02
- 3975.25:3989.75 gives -0.05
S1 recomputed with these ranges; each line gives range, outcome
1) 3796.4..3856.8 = 67.8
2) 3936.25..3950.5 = 69.2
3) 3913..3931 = 68.9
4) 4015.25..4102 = 84.6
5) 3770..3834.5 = 68.8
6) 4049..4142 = 83.2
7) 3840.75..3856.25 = 73.4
